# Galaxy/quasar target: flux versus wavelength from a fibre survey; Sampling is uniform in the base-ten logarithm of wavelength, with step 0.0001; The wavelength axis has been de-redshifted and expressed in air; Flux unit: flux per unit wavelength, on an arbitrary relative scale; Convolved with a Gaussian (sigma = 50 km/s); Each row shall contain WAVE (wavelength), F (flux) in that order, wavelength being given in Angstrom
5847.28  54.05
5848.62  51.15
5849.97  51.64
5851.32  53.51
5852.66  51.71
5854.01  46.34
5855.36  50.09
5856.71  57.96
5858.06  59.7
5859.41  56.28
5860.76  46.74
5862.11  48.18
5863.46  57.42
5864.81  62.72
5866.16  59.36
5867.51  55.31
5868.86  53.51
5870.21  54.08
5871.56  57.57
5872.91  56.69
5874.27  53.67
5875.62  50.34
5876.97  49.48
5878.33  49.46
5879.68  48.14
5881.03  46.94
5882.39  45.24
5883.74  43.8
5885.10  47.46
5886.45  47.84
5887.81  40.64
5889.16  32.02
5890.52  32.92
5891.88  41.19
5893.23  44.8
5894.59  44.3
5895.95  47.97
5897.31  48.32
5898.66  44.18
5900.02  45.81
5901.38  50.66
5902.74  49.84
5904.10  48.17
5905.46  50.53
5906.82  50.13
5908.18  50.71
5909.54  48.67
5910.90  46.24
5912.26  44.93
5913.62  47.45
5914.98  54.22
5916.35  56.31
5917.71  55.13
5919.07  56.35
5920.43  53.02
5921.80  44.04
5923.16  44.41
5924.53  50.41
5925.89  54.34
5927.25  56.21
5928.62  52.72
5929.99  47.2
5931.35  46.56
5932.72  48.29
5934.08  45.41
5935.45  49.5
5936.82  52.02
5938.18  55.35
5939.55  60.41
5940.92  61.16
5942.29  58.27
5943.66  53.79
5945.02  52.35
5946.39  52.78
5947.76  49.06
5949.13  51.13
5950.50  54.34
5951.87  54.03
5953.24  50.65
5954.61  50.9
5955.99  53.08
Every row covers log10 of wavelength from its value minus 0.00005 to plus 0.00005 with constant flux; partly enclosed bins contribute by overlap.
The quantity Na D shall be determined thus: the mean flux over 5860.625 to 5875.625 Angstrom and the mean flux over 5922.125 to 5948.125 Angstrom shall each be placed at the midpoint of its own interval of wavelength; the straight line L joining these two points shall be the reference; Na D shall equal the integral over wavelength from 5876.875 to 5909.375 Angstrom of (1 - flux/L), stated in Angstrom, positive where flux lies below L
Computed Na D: 4.9 Angstrom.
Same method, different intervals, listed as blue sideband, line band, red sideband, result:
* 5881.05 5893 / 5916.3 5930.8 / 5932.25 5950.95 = -0.64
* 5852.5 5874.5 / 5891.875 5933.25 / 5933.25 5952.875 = 3.56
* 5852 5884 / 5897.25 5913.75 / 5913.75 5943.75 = 1.36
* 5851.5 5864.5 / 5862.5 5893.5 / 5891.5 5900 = -0.04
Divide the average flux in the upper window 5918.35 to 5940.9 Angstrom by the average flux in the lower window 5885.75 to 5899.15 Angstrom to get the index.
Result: 1.21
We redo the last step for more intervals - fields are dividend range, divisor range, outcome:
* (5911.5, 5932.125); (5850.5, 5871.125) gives 0.94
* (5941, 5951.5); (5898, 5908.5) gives 1.10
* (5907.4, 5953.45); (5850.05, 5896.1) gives 1.04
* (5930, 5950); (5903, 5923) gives 1.04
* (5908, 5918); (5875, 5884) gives 1.05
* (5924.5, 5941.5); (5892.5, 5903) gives 1.12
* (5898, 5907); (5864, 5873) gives 0.85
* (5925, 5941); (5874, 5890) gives 1.13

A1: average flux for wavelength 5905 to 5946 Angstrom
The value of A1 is 51.6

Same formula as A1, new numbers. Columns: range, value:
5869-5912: 47.4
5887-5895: 39.3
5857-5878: 54.7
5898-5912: 48.4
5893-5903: 46.9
